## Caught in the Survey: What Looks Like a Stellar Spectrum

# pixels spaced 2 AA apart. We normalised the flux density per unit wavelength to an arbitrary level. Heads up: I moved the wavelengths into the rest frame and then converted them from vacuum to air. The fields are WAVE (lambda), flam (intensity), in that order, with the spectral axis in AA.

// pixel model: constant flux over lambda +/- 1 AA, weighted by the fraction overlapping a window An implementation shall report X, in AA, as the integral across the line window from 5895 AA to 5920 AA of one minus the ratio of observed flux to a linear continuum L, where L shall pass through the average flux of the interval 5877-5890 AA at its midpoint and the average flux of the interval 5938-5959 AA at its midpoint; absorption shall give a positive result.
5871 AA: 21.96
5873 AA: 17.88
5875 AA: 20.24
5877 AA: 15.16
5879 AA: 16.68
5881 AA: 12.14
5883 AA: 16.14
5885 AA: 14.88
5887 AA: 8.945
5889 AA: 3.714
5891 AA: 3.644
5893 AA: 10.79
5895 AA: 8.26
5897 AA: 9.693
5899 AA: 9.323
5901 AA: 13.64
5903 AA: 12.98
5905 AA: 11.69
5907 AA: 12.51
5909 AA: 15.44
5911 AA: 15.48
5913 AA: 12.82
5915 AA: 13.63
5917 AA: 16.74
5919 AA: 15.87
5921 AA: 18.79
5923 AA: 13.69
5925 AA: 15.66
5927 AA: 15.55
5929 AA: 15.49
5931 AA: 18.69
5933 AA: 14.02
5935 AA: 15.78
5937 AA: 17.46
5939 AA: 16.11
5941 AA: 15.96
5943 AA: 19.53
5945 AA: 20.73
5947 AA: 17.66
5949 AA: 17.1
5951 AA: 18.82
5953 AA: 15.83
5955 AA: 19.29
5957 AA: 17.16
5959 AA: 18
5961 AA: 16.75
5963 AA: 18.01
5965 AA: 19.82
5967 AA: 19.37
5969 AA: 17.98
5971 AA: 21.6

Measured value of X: 2.3 AA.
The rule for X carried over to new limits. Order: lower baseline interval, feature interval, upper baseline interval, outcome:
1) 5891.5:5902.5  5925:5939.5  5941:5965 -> -1.0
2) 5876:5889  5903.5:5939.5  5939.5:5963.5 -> 1.4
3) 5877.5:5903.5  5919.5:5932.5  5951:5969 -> -1.5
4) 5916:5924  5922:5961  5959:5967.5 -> 0.8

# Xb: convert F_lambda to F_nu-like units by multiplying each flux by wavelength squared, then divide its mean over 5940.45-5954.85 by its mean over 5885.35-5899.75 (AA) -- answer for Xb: 2.29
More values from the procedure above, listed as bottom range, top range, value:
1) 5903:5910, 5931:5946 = 1.32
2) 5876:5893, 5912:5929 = 1.37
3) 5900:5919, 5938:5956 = 1.30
